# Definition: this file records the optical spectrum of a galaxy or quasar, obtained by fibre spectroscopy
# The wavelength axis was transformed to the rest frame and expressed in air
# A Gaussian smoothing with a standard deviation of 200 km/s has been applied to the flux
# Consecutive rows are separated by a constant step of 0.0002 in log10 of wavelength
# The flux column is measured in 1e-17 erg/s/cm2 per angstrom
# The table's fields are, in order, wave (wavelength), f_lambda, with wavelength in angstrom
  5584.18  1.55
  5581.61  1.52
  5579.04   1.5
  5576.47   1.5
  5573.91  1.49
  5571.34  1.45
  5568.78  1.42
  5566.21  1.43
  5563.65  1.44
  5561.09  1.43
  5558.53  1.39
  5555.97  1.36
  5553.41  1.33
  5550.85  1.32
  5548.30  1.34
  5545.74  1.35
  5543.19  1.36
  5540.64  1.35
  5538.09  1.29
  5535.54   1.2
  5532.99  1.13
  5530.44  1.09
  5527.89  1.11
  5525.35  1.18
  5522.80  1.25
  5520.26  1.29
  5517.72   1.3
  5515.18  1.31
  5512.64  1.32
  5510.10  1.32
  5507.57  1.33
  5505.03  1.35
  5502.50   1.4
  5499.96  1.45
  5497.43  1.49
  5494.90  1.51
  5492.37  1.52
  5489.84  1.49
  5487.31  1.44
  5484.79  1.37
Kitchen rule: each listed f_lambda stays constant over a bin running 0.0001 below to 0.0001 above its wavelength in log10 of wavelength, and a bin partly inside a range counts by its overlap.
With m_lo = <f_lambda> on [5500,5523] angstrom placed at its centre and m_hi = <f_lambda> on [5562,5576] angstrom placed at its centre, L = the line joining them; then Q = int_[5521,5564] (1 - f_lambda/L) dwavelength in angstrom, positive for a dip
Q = 3.4 angstrom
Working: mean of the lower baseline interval 1.33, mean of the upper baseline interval 1.45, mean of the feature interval 1.29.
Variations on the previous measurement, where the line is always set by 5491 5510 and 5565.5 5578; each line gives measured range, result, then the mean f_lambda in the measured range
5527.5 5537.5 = 2.1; 1.14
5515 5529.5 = 2.1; 1.23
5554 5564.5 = 0.4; 1.4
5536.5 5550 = 1.1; 1.33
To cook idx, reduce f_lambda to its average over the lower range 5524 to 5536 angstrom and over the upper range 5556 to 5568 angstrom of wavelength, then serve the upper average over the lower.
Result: 1.24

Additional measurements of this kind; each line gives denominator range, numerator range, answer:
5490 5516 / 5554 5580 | 1.02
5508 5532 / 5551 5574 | 1.13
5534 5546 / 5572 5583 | 1.15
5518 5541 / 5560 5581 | 1.21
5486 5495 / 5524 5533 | 0.76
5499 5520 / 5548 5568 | 1.03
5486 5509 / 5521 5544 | 0.84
